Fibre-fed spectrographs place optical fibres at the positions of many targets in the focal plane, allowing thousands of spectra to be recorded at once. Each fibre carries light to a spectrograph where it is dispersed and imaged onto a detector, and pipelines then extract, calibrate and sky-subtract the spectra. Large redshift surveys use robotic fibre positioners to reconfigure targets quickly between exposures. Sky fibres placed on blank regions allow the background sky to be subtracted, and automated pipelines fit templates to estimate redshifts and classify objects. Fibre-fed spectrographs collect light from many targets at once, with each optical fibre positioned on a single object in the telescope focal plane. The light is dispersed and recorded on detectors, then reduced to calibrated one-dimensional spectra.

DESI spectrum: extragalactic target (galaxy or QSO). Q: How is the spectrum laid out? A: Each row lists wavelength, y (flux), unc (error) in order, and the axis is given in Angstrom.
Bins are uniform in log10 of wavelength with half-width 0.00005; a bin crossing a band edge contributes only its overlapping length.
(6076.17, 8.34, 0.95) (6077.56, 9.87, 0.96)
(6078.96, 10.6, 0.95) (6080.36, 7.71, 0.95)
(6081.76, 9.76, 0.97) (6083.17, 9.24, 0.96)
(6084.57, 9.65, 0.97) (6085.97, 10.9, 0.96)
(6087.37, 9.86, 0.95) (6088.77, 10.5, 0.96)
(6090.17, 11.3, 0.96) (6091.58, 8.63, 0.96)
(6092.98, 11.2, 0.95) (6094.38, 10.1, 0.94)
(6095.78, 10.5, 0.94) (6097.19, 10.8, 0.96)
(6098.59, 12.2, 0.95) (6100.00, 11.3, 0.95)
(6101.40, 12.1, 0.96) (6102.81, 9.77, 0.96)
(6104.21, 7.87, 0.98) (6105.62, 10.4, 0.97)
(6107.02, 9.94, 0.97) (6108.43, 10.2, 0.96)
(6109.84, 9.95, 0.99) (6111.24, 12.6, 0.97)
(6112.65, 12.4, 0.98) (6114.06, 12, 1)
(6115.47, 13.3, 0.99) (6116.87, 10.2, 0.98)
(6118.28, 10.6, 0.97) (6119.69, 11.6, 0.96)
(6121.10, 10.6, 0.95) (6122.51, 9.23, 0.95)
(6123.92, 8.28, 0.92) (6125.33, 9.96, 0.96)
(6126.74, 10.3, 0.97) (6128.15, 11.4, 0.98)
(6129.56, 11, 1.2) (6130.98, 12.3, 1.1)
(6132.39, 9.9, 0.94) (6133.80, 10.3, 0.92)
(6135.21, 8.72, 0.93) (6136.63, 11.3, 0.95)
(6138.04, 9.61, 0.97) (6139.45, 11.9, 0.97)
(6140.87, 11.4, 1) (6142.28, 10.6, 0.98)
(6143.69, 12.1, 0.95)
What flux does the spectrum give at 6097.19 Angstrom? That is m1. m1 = 10.8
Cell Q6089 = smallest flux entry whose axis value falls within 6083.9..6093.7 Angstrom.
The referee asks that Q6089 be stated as 8.63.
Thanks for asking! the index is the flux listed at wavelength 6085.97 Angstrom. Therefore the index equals 10.9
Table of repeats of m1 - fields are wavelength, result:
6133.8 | 10.3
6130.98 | 12.3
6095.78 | 10.5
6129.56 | 11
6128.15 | 11.4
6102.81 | 9.77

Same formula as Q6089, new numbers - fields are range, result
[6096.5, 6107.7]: 7.87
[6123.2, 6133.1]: 8.28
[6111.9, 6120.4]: 10.2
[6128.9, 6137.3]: 8.72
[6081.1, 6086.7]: 9.24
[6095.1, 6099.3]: 10.5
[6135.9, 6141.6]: 9.61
